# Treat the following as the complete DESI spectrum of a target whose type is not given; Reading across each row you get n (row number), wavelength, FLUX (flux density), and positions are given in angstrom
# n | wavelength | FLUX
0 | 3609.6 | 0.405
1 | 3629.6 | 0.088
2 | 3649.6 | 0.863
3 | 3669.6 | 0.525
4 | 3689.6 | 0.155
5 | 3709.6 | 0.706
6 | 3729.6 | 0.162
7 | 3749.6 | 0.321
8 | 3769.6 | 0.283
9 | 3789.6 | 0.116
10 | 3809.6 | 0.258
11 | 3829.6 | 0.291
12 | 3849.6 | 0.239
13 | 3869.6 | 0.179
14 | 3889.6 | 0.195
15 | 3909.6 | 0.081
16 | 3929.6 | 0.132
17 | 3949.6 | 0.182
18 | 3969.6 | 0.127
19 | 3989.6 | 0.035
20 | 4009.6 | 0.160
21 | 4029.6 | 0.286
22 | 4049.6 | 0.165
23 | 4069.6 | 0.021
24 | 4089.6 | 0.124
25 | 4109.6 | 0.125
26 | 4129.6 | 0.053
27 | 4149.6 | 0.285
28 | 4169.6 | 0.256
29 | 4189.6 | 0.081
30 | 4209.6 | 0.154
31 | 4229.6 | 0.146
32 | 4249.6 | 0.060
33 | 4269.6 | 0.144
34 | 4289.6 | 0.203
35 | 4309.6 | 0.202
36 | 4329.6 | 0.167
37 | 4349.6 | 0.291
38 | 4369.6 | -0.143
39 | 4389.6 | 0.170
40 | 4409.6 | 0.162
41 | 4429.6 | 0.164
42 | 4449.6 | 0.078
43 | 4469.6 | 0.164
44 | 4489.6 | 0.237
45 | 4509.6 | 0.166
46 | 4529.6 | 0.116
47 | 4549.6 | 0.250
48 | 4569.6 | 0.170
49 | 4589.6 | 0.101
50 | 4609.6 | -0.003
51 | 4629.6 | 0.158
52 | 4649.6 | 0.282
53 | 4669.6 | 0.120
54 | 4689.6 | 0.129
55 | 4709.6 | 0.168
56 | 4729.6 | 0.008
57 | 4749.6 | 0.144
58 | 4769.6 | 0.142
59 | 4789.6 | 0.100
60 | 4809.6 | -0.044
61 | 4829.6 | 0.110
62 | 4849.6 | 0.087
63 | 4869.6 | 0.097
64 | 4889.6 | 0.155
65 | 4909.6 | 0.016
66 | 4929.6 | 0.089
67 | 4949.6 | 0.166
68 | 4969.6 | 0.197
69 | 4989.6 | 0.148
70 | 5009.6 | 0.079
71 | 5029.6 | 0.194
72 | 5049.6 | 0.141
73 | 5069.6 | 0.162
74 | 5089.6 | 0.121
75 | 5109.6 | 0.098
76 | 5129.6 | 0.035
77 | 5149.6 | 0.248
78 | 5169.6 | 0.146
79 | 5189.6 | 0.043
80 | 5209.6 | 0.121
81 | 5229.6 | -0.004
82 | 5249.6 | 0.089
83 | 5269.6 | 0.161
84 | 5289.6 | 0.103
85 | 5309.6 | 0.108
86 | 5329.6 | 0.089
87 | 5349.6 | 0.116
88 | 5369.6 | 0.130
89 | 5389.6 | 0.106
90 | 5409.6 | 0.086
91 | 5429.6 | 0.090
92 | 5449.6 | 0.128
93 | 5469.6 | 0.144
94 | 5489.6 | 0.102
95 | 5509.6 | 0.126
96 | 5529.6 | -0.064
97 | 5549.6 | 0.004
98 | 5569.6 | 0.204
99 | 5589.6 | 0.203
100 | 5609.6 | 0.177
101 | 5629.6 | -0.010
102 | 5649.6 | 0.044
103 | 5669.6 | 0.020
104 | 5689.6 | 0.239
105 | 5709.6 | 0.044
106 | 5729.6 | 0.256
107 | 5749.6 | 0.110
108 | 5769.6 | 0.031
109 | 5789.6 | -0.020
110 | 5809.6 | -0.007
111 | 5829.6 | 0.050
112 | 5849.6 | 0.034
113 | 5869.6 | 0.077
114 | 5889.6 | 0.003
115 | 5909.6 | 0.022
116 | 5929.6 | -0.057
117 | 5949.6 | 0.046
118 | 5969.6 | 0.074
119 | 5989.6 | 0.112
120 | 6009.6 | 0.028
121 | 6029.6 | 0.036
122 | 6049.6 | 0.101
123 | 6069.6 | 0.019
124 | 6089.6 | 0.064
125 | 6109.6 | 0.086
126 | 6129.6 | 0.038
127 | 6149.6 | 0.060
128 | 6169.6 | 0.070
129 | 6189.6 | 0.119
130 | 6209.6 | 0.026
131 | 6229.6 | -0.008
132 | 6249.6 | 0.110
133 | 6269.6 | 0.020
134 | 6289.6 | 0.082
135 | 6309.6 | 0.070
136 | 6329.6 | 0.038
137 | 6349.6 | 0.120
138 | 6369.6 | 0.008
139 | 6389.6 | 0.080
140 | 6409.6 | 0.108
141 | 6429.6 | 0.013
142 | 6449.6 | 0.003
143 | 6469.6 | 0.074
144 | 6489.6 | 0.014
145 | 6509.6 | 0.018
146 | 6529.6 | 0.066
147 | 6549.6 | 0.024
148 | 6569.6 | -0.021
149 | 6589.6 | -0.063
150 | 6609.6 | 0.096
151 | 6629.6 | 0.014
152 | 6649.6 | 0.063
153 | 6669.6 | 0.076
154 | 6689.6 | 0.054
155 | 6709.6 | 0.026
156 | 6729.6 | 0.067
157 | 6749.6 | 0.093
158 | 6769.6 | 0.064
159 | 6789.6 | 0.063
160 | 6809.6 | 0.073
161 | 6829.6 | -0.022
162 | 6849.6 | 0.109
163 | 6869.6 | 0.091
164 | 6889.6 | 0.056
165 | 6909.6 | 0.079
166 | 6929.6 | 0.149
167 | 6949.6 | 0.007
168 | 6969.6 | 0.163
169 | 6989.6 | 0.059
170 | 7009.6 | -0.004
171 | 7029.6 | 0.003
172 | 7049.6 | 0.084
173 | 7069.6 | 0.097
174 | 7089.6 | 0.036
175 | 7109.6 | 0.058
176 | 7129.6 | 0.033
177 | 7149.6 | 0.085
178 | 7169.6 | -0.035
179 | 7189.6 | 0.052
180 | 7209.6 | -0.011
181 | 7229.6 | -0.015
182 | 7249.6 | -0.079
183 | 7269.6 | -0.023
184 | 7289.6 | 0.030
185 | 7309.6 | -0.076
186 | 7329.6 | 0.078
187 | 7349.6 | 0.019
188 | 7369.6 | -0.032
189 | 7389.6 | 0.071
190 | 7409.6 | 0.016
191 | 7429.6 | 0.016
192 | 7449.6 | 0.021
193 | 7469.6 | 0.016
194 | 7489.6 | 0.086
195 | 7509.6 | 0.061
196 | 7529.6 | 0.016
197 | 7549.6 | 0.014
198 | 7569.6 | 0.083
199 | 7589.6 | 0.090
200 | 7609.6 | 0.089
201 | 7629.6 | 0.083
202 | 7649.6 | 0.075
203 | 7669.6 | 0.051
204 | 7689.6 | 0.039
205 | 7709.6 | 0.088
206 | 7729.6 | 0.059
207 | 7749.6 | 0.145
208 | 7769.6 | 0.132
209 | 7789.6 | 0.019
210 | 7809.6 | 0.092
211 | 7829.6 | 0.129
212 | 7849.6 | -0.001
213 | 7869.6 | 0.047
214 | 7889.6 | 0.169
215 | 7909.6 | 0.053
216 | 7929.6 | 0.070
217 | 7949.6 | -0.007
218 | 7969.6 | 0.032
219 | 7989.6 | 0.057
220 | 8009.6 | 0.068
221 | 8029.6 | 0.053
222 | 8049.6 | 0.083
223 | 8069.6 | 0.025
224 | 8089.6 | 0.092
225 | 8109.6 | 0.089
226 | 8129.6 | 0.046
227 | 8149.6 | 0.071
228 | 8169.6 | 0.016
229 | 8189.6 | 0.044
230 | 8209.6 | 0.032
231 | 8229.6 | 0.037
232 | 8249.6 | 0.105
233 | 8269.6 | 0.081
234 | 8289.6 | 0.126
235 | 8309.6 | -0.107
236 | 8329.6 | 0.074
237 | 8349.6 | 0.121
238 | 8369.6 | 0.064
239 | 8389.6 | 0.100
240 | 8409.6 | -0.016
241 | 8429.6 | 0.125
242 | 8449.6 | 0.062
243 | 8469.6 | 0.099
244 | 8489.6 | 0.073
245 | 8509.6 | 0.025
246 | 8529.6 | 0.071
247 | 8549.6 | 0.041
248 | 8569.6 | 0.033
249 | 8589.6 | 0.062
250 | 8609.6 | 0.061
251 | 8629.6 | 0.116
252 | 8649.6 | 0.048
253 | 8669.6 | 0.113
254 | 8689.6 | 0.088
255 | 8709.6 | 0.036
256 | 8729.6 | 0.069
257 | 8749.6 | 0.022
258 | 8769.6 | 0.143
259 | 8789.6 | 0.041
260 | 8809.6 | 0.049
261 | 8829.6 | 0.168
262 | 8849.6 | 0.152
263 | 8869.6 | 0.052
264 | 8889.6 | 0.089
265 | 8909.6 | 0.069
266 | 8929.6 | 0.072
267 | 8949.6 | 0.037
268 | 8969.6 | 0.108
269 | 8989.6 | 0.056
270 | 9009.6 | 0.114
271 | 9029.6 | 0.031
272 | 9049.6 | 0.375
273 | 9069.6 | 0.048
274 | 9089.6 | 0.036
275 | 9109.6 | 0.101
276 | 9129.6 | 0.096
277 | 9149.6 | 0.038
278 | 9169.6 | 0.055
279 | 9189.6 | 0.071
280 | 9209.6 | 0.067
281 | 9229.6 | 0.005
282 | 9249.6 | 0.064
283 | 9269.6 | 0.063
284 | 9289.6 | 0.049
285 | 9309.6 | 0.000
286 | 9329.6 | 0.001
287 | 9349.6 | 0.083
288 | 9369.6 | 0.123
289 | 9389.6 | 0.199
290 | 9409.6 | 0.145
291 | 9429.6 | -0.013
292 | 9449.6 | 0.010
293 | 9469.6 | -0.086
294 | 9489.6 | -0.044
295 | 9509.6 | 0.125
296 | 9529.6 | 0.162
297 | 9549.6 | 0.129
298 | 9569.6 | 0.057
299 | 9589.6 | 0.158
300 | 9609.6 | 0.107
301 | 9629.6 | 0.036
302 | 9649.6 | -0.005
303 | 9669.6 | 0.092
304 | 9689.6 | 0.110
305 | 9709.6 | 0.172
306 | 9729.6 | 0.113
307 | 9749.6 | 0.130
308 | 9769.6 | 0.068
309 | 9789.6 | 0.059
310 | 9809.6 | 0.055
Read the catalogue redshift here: 1.43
